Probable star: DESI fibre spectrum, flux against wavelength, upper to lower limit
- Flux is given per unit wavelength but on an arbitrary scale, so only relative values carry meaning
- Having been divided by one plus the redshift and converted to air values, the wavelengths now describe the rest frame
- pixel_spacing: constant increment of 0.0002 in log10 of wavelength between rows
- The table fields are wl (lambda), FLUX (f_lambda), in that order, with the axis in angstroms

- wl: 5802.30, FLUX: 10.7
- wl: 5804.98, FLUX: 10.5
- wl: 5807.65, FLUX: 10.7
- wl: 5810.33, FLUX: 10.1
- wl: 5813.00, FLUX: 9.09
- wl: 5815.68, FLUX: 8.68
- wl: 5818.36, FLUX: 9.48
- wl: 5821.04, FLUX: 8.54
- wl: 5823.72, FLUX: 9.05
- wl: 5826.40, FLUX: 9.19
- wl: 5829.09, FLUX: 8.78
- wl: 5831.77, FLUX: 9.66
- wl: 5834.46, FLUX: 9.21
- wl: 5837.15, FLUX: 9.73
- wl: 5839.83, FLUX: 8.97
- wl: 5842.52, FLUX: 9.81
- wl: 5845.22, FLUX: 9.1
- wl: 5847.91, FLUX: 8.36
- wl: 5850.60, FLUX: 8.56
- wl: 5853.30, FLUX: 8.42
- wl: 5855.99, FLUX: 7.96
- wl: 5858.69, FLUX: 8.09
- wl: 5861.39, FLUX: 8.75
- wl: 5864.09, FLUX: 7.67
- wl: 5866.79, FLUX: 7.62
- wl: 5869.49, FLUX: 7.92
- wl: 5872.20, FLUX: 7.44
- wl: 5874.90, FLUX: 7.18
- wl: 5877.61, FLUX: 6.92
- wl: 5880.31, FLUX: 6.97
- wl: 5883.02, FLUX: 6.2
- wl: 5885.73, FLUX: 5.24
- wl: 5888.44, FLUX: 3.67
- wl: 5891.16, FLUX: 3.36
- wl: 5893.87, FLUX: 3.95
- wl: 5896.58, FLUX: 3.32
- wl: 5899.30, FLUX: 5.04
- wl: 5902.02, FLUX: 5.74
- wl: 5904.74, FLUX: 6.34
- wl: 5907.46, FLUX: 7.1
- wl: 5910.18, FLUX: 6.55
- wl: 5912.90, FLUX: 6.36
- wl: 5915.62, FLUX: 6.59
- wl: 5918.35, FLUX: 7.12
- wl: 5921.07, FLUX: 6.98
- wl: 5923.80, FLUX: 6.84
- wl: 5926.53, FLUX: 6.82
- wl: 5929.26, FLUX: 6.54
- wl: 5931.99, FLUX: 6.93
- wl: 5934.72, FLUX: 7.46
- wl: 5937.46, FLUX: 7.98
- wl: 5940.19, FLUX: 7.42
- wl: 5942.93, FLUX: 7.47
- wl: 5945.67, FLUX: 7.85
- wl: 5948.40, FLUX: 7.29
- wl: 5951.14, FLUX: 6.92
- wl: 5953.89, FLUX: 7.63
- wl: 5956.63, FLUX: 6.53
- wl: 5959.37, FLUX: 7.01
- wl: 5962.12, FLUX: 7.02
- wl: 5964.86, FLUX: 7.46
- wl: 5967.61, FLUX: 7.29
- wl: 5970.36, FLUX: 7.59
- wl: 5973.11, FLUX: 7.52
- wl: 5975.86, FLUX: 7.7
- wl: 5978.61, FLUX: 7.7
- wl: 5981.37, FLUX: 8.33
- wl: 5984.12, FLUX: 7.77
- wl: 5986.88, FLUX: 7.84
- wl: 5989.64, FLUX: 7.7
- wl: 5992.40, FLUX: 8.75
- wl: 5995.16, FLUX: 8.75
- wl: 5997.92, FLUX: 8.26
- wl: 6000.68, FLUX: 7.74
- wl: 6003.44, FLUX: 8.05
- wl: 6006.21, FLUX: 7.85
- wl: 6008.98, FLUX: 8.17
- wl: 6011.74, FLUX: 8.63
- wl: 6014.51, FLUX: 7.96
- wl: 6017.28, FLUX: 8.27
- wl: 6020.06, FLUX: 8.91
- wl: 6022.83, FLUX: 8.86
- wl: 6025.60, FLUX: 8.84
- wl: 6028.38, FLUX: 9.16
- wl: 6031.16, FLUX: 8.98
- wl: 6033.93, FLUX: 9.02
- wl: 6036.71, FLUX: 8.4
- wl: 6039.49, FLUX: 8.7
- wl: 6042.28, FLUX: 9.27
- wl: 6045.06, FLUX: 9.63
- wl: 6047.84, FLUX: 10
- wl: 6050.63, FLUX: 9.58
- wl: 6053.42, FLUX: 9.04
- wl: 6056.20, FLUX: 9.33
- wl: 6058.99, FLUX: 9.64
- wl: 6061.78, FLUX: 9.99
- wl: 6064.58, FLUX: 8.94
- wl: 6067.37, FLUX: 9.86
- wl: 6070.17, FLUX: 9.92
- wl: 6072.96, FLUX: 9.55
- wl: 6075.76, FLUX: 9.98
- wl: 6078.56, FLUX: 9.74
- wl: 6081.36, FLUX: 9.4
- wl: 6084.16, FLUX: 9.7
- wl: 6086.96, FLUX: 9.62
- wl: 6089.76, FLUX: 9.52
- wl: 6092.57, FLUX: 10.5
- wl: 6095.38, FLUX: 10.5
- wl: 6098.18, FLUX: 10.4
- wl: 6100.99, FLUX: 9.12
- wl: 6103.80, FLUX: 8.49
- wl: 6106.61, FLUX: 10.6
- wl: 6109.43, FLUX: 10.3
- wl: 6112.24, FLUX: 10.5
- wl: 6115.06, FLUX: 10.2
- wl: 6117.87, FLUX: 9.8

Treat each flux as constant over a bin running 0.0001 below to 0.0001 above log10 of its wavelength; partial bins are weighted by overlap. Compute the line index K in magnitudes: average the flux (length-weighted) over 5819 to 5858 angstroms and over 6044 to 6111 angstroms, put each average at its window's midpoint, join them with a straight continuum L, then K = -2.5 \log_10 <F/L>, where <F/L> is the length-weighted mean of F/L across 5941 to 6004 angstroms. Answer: 0.22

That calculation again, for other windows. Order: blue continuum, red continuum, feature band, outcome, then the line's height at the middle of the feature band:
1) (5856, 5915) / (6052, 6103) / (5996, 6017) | 0.041 mag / 8.44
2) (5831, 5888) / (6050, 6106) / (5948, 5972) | 0.214 mag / 8.76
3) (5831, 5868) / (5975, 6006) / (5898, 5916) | 0.328 mag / 8.43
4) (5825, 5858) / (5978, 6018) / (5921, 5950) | 0.168 mag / 8.46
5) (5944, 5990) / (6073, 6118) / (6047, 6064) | -0.048 mag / 9.14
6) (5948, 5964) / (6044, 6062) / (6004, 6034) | 0.016 mag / 8.7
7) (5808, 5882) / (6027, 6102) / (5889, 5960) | 0.351 mag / 8.93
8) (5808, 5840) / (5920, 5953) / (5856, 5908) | 0.299 mag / 8.21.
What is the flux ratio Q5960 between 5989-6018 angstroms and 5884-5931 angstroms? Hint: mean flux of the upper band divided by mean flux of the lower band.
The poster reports 1.4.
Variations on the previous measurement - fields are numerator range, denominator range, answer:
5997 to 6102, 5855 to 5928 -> 1.43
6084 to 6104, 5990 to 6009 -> 1.20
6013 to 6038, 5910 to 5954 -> 1.23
